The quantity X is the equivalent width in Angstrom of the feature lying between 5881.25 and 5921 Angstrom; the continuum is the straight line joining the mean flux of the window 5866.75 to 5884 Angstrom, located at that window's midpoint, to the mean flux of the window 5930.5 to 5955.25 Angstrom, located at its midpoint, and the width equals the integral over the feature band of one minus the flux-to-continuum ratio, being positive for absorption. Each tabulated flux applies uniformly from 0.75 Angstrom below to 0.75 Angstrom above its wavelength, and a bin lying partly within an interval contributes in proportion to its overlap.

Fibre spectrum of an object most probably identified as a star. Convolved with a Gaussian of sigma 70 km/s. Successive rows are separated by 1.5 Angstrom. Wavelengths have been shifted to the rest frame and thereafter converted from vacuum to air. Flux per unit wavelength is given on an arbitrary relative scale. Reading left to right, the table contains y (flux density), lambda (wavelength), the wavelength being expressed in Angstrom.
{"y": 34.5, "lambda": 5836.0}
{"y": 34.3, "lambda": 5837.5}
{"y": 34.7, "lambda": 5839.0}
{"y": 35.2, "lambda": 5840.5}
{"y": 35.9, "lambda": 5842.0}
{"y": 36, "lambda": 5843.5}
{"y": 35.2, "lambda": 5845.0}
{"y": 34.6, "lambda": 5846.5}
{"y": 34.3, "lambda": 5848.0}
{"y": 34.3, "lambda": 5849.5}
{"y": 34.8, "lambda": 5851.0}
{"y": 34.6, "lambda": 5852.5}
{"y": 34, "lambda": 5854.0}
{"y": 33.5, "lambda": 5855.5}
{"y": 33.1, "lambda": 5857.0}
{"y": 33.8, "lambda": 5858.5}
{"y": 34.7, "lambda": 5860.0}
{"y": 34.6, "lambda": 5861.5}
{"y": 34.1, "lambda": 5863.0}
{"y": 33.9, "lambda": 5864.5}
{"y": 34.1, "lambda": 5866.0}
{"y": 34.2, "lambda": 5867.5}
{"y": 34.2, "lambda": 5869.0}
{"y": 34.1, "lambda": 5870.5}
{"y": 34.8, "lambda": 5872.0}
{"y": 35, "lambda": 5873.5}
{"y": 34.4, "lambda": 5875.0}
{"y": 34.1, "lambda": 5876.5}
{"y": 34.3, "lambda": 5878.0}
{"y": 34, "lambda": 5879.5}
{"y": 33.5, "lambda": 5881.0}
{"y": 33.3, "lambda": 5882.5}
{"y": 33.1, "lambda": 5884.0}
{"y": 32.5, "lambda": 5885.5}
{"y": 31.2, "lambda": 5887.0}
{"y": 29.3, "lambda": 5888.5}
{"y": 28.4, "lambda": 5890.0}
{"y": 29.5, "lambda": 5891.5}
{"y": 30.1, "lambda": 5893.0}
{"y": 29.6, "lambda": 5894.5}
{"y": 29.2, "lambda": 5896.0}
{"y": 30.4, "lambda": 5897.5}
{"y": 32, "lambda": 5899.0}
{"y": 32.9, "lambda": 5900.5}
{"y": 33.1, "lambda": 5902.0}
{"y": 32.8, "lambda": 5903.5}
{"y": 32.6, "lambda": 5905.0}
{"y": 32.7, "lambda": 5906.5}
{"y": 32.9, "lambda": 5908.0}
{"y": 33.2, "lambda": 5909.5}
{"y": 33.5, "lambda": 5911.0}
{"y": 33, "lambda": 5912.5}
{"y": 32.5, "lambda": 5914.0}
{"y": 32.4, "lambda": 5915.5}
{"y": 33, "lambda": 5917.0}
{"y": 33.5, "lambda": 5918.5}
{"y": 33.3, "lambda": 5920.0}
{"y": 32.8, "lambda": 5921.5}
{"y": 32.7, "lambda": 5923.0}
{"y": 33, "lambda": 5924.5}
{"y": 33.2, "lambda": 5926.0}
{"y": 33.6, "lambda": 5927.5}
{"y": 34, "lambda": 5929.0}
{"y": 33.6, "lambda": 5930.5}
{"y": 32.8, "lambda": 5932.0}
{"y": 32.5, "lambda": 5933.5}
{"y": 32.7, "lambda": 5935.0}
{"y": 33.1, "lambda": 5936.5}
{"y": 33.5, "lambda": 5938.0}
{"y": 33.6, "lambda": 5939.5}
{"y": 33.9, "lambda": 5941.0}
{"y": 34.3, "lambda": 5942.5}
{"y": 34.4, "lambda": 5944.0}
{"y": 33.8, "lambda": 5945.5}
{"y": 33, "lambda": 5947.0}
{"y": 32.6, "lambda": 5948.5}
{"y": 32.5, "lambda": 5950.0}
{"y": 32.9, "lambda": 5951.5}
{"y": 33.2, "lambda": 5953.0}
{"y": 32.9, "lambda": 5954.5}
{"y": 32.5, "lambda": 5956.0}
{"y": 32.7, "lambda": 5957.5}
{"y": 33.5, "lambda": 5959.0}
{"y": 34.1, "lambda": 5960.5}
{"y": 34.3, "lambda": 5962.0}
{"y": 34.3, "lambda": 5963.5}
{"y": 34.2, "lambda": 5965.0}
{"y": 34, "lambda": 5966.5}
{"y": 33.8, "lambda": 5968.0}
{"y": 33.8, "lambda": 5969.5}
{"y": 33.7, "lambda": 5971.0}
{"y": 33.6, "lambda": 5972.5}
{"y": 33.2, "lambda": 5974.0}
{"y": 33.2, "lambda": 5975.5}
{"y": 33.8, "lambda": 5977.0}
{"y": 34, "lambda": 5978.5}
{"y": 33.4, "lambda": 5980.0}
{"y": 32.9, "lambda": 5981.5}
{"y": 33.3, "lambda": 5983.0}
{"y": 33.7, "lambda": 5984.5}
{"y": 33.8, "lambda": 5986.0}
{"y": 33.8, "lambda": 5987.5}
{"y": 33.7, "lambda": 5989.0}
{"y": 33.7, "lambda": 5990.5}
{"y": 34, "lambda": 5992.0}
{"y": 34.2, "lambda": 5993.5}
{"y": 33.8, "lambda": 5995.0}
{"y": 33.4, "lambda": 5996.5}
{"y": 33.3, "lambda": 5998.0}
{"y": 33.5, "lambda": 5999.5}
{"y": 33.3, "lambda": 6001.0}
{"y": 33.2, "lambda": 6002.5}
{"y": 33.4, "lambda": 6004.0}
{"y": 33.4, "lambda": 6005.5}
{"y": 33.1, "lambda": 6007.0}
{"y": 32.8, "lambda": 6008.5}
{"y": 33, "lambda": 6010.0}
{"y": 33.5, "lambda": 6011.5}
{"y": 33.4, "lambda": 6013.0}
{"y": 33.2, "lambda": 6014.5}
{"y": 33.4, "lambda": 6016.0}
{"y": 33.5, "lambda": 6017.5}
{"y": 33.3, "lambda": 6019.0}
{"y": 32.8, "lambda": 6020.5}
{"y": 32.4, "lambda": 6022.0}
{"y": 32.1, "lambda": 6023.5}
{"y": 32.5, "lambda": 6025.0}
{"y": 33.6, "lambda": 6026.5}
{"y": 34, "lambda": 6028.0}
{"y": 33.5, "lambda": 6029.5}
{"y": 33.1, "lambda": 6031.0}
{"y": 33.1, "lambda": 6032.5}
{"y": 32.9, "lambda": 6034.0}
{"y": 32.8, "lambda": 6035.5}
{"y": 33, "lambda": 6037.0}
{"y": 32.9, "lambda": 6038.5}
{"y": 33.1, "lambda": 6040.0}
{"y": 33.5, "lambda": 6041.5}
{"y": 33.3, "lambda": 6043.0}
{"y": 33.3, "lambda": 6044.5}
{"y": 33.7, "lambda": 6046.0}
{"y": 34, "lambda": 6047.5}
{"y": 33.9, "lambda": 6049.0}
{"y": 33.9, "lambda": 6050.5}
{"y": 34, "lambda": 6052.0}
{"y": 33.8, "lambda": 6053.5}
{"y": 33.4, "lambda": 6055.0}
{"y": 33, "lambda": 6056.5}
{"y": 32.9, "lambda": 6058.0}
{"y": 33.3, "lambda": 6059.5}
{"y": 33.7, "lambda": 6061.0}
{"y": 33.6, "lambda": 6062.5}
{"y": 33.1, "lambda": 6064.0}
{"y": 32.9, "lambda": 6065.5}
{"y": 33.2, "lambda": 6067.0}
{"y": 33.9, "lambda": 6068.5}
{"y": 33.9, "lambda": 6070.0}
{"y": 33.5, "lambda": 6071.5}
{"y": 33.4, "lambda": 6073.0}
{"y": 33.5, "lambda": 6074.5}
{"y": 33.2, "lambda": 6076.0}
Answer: 2.16 Angstrom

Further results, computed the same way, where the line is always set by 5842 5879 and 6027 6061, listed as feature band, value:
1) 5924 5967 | 0.7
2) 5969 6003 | 0.1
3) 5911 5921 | 0.3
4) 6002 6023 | 0.3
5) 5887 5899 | 1.6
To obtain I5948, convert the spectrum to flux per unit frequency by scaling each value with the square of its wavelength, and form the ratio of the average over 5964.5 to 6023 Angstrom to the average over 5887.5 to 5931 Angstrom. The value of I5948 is 1.1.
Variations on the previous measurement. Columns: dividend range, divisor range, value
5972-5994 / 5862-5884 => 1.02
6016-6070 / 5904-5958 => 1.04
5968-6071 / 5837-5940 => 1.05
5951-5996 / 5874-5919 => 1.07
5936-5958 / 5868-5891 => 1.03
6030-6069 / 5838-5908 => 1.06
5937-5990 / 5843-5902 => 1.04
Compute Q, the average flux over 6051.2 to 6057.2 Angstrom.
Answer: 33.6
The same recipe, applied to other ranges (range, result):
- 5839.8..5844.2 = 35.7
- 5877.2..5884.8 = 33.6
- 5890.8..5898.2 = 29.8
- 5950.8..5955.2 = 33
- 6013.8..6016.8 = 33.3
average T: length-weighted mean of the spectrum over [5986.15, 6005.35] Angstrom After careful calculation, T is 33.6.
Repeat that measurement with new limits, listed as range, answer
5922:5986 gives 33.4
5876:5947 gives 32.6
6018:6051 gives 33.2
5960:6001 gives 33.7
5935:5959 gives 33.2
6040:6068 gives 33.5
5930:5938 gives 33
